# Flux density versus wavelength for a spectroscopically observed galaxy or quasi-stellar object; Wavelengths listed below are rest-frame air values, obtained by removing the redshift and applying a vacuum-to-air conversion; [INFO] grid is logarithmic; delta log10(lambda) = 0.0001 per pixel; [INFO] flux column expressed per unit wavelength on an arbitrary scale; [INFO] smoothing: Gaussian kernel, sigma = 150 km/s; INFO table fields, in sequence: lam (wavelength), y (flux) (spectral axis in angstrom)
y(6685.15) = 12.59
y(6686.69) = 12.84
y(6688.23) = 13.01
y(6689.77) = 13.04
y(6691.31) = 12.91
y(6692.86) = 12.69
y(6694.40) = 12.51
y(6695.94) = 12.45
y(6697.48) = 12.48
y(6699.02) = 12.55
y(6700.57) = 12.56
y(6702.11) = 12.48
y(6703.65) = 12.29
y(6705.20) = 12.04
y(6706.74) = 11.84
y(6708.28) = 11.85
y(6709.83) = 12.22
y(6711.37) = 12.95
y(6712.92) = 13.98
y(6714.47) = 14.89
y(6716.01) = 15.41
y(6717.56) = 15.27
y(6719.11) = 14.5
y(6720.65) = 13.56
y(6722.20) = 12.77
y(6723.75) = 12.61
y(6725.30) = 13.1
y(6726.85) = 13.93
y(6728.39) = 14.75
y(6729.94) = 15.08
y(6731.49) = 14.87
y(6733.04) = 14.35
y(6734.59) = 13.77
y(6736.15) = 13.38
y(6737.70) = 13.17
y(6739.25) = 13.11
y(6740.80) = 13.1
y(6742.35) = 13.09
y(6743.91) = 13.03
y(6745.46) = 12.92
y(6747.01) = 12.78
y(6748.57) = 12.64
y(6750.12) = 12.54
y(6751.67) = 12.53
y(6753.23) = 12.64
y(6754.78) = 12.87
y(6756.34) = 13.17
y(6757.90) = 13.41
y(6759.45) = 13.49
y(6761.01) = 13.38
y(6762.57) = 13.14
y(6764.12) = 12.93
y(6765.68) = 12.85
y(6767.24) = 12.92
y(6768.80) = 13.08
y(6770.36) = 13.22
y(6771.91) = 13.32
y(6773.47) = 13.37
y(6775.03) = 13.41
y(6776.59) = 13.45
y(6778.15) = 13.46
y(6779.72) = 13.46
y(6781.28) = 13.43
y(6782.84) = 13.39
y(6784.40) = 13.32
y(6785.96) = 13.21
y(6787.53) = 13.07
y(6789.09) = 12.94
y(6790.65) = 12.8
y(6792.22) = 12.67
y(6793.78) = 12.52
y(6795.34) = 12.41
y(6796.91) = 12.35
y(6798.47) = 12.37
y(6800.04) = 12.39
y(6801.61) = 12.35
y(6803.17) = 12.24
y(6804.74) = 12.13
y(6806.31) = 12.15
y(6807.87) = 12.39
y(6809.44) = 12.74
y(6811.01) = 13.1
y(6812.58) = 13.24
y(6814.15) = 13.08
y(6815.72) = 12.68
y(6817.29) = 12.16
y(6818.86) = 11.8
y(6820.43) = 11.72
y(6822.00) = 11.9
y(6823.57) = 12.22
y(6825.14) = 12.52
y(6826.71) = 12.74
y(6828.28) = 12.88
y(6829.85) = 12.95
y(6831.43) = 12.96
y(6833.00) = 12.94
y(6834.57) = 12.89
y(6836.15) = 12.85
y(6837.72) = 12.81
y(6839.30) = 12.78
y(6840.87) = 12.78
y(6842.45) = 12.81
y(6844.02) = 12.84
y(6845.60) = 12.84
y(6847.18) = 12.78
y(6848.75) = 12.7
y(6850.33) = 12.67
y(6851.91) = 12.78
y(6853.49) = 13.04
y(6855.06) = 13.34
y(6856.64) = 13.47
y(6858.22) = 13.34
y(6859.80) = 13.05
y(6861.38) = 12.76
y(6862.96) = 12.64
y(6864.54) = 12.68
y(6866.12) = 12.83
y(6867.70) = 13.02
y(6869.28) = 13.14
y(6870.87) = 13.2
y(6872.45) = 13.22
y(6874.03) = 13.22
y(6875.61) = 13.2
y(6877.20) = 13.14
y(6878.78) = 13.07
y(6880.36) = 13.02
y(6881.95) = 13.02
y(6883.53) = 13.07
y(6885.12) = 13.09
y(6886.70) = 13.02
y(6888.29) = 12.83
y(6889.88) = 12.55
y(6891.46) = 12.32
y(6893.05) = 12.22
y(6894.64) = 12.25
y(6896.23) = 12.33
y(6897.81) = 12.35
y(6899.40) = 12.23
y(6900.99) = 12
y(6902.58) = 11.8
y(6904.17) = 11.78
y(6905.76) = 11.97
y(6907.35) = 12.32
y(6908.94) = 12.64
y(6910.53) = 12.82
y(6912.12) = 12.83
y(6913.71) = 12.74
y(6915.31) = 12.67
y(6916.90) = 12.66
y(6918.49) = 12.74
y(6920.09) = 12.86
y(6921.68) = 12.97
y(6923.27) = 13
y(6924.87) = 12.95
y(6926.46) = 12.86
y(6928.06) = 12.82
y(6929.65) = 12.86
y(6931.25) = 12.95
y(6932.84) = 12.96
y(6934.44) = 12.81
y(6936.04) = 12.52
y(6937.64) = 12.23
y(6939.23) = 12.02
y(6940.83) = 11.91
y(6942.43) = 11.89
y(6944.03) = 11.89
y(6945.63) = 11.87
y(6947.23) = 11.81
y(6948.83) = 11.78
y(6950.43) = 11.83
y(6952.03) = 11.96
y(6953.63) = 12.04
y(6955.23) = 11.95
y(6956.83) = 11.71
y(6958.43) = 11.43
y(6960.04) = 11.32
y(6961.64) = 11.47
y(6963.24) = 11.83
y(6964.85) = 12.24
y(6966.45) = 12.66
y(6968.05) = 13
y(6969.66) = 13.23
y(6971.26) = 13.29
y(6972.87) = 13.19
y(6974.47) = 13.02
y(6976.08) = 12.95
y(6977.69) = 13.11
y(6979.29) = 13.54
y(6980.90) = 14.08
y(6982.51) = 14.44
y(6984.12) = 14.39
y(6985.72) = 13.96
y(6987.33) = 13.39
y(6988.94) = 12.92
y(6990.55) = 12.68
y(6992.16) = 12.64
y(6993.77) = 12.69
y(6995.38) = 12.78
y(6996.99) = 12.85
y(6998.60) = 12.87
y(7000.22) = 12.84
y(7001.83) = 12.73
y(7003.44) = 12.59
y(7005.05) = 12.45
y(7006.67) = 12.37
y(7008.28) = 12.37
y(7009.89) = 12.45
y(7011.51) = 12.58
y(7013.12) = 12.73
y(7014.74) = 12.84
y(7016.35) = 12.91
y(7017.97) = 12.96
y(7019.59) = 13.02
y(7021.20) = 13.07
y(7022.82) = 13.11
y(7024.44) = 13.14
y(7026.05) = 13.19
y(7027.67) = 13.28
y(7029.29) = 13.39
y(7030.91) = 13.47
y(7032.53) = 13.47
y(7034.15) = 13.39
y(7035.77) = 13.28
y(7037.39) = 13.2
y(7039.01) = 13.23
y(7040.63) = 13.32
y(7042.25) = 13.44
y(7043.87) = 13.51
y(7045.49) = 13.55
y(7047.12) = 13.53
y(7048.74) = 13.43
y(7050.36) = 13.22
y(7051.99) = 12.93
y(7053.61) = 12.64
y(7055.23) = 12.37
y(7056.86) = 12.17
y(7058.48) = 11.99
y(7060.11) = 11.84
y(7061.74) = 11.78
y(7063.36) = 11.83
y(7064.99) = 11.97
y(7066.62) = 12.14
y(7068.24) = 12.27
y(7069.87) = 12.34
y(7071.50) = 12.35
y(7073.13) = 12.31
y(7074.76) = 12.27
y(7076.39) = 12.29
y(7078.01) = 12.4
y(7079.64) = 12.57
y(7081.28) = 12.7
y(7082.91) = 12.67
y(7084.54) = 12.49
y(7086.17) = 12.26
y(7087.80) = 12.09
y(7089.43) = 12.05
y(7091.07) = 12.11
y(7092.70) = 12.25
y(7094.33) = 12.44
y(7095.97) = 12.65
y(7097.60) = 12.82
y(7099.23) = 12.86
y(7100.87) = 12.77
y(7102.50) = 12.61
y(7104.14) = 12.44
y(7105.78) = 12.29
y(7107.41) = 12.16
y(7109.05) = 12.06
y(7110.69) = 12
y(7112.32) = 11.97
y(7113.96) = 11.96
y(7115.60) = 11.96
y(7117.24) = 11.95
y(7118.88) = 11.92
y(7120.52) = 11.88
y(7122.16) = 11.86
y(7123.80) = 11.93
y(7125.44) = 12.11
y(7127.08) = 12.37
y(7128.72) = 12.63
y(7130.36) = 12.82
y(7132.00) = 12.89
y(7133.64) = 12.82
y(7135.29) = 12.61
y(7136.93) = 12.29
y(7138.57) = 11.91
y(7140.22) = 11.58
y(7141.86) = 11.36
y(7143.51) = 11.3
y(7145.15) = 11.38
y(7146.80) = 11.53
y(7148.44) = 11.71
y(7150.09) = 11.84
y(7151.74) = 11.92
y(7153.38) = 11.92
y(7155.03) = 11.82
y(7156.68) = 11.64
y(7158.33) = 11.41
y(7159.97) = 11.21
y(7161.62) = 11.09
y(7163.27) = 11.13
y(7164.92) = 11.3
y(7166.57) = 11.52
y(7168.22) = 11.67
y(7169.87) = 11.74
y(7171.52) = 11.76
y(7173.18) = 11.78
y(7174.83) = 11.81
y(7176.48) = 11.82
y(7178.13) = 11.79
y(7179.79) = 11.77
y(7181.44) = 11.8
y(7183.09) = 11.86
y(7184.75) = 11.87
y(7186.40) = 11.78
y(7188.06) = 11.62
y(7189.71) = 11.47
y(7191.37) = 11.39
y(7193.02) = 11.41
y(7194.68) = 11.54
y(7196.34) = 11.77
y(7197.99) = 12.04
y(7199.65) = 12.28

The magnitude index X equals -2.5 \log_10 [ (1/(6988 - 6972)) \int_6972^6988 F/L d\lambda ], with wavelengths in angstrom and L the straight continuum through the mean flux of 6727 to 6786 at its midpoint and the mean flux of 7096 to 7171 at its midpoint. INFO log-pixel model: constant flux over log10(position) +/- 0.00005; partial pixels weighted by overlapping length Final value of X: -0.090 mag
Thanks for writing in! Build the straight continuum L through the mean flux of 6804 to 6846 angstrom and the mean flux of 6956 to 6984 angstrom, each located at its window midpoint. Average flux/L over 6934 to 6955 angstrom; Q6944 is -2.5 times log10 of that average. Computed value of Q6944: 0.06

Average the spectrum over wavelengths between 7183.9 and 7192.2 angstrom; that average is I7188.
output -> 11.6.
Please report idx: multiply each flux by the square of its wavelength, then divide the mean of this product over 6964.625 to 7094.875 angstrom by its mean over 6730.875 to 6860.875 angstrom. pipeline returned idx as 1.1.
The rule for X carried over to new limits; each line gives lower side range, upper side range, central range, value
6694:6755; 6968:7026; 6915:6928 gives 0.02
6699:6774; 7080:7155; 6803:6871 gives 0.02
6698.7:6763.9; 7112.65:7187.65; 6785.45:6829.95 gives 0.04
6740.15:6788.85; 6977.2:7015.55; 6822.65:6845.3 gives 0.03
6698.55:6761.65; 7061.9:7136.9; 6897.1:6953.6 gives 0.03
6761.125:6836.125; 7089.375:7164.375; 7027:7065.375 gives -0.06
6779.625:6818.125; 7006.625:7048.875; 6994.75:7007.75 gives 0.03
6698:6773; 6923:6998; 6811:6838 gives 0.03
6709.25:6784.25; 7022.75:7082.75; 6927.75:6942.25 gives 0.04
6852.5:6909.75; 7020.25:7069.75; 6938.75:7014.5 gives 0.02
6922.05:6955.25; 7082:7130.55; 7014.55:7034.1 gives -0.07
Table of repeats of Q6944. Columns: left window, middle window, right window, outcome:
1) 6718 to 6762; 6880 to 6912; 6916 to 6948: 0.02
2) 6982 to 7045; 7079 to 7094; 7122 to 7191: 0.01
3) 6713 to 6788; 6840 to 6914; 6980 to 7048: 0.04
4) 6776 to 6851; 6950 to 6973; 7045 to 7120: 0.03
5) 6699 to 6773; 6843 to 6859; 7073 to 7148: 0.00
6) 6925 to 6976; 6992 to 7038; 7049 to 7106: -0.05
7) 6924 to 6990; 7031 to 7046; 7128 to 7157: -0.09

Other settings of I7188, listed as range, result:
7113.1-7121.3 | 11.9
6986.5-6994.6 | 12.9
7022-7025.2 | 13.1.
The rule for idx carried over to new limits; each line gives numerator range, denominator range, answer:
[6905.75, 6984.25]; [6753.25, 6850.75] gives 1.02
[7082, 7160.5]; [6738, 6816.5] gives 1.04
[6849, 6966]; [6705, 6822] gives 1.00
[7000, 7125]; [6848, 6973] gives 1.05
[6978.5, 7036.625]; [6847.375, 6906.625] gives 1.06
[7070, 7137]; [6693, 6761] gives 1.04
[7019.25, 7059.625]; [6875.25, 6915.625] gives 1.09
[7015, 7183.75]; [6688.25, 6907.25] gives 1.04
